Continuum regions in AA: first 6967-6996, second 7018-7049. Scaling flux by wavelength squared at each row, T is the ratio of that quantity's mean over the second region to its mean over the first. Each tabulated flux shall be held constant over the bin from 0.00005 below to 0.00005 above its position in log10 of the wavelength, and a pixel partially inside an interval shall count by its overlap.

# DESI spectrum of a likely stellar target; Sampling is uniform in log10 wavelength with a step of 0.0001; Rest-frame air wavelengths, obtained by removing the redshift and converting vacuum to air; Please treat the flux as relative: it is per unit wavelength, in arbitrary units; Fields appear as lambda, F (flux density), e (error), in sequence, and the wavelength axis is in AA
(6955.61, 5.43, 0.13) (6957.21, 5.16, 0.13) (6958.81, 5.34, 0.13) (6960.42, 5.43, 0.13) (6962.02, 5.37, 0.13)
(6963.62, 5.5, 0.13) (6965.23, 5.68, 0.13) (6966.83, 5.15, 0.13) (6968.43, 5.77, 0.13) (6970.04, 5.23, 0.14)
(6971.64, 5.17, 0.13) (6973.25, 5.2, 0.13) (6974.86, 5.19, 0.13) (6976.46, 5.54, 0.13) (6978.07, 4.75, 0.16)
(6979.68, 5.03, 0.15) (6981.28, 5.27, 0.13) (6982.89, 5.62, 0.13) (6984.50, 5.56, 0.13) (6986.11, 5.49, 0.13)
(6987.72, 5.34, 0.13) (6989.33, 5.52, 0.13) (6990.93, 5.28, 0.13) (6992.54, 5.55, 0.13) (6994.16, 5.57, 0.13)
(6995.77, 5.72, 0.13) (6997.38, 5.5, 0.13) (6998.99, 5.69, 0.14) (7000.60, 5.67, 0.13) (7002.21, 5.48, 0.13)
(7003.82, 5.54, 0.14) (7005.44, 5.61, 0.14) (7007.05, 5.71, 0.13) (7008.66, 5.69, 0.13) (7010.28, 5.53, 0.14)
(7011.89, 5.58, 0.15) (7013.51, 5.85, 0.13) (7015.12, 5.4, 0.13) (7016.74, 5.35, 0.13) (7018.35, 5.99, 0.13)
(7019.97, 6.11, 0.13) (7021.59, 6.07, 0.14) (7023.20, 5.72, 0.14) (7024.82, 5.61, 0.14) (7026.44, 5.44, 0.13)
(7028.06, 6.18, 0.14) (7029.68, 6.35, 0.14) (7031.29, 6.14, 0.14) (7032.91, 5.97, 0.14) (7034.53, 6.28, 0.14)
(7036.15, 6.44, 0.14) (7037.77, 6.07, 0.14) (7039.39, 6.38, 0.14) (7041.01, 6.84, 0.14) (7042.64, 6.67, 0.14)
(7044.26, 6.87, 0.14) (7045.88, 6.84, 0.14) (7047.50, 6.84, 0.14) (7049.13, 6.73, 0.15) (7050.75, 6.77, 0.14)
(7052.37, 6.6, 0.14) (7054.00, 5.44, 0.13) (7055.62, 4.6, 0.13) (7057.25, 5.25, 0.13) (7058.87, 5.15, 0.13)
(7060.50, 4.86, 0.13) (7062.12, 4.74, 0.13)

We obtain 1.2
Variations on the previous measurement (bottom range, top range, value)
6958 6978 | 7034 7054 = 1.25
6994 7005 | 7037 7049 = 1.20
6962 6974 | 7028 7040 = 1.18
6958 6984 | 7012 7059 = 1.16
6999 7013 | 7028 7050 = 1.17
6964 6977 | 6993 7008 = 1.05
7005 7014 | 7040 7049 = 1.21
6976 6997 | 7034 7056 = 1.21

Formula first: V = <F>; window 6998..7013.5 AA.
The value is 5.62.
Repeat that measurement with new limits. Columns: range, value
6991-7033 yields 5.72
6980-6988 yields 5.44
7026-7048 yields 6.39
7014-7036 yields 5.91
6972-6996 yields 5.36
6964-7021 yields 5.5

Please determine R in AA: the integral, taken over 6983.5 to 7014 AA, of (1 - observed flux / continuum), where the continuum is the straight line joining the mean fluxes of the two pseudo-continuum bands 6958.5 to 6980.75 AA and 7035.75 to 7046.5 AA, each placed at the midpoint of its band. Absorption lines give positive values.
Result 1.3 AA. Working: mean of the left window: 5.31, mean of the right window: 6.59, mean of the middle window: 5.57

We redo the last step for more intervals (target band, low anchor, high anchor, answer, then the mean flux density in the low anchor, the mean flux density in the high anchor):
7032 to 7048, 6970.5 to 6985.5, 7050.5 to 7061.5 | -3.3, 5.26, 5.45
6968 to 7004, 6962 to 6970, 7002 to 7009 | 0.9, 5.48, 5.61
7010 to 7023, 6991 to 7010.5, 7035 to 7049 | 0.5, 5.59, 6.61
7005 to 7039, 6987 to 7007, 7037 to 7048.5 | 1.5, 5.55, 6.64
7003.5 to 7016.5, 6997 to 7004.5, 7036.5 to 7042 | 0.4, 5.59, 6.43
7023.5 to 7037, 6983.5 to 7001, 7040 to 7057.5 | 0.1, 5.53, 6.35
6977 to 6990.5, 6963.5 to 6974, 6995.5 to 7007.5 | 0.4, 5.38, 5.61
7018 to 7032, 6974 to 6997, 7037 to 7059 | 0.0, 5.39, 6.25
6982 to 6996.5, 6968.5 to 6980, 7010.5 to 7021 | -0.4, 5.2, 5.71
